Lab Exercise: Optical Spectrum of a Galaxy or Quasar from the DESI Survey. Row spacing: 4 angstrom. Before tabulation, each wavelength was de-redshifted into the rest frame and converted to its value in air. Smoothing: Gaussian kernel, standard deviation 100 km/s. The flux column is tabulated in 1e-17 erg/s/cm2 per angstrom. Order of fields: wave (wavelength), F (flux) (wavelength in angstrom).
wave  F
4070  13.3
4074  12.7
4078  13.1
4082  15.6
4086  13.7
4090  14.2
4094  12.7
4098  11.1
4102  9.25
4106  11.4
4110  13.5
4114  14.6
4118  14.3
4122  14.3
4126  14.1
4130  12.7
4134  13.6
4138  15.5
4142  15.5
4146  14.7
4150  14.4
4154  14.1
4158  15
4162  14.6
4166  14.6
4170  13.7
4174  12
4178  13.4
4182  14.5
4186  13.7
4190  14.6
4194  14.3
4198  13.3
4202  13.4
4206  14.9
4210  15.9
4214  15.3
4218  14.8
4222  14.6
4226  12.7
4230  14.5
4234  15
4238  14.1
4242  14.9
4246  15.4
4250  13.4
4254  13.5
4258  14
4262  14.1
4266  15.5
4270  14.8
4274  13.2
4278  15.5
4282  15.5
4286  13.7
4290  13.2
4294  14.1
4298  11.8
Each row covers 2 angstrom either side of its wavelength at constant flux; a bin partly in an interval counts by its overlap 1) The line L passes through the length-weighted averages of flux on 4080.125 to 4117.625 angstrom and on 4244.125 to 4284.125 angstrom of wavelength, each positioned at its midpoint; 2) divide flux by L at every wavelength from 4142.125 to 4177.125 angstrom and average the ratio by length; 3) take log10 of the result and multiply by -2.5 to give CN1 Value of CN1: -0.05 mag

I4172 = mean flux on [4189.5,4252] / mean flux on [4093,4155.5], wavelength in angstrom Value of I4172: 1.1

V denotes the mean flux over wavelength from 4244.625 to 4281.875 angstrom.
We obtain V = 14.4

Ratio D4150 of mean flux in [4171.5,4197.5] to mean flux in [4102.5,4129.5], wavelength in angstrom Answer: 1.02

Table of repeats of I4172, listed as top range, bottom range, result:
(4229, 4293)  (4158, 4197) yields 1.03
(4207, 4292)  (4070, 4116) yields 1.12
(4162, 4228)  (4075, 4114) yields 1.10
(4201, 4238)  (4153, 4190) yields 1.04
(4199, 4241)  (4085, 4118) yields 1.15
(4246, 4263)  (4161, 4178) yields 1.02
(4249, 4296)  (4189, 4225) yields 0.98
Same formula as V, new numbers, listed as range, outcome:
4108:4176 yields 14.2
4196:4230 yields 14.4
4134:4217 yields 14.4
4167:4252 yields 14.2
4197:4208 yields 13.9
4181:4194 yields 14.3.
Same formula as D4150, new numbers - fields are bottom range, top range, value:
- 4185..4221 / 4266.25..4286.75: 1.01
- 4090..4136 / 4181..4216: 1.12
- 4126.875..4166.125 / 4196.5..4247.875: 1.01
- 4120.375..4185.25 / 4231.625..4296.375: 1.01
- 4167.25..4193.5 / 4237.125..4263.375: 1.04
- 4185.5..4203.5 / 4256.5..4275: 1.04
